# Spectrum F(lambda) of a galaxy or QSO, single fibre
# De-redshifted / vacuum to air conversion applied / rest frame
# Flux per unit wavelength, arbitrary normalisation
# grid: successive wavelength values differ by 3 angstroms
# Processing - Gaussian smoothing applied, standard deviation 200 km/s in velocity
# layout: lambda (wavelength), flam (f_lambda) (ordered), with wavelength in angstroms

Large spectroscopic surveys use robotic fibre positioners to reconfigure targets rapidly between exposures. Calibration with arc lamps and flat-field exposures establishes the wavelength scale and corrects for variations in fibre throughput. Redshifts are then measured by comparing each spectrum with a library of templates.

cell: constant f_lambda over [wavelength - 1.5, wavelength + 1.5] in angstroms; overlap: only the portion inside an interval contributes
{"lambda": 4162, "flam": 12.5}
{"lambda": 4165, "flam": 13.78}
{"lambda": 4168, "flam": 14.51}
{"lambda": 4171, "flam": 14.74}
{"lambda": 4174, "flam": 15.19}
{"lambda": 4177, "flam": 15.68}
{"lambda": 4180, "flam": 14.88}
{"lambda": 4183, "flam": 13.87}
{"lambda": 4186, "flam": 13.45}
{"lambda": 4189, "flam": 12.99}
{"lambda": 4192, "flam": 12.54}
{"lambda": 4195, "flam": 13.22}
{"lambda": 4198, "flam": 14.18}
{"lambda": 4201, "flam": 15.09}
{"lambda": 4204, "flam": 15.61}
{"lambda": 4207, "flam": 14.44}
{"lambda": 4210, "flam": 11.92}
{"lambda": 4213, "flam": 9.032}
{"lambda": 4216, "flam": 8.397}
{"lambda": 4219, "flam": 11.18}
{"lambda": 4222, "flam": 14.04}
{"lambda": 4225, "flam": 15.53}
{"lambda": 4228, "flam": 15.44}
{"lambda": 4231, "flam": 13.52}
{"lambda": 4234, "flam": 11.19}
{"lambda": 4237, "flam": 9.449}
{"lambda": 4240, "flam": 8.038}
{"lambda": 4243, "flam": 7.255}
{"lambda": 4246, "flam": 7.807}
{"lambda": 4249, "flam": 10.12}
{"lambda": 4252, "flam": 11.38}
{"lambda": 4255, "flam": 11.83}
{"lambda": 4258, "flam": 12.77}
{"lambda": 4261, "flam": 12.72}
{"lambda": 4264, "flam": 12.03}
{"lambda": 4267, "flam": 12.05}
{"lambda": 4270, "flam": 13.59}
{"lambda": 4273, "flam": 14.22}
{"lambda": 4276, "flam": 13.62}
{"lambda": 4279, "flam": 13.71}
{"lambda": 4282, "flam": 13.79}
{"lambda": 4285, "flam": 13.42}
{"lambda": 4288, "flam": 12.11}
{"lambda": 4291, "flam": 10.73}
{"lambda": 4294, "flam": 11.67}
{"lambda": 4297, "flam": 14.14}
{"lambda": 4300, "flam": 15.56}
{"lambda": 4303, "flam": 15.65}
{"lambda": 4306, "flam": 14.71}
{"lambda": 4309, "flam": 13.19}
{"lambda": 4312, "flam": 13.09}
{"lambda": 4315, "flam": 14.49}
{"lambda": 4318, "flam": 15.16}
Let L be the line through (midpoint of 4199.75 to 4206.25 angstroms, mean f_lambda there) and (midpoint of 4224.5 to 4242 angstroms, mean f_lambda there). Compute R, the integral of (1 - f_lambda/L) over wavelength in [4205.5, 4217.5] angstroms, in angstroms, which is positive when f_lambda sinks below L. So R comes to 2.9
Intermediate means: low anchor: 15.3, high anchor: 11.9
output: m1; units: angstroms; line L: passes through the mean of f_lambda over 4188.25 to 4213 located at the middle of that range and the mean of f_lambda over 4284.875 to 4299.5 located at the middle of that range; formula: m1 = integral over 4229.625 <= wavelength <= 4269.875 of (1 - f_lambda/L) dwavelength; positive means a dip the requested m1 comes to 6.5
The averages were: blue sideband 13.5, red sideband 12.5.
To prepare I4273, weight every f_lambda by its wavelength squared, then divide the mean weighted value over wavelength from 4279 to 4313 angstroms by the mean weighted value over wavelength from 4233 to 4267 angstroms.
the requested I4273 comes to 1.3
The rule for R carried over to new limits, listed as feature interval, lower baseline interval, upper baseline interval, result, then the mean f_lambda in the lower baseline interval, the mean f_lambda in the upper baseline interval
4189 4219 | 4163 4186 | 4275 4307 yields 3.4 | 14.5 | 13.5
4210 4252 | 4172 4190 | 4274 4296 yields 8.4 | 14.4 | 12.8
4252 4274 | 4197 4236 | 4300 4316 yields 1.7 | 13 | 14.3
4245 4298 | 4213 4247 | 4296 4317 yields 2.2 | 11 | 14.4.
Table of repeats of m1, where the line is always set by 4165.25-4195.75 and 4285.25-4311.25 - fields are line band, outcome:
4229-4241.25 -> 2.67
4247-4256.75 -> 1.94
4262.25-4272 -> 0.70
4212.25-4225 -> 2.35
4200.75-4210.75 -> -0.26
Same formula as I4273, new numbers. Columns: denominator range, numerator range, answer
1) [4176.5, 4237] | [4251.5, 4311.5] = 1.04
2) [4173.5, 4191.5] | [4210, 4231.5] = 0.89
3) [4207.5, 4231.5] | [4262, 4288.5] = 1.09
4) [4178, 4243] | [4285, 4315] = 1.11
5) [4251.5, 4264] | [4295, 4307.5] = 1.24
